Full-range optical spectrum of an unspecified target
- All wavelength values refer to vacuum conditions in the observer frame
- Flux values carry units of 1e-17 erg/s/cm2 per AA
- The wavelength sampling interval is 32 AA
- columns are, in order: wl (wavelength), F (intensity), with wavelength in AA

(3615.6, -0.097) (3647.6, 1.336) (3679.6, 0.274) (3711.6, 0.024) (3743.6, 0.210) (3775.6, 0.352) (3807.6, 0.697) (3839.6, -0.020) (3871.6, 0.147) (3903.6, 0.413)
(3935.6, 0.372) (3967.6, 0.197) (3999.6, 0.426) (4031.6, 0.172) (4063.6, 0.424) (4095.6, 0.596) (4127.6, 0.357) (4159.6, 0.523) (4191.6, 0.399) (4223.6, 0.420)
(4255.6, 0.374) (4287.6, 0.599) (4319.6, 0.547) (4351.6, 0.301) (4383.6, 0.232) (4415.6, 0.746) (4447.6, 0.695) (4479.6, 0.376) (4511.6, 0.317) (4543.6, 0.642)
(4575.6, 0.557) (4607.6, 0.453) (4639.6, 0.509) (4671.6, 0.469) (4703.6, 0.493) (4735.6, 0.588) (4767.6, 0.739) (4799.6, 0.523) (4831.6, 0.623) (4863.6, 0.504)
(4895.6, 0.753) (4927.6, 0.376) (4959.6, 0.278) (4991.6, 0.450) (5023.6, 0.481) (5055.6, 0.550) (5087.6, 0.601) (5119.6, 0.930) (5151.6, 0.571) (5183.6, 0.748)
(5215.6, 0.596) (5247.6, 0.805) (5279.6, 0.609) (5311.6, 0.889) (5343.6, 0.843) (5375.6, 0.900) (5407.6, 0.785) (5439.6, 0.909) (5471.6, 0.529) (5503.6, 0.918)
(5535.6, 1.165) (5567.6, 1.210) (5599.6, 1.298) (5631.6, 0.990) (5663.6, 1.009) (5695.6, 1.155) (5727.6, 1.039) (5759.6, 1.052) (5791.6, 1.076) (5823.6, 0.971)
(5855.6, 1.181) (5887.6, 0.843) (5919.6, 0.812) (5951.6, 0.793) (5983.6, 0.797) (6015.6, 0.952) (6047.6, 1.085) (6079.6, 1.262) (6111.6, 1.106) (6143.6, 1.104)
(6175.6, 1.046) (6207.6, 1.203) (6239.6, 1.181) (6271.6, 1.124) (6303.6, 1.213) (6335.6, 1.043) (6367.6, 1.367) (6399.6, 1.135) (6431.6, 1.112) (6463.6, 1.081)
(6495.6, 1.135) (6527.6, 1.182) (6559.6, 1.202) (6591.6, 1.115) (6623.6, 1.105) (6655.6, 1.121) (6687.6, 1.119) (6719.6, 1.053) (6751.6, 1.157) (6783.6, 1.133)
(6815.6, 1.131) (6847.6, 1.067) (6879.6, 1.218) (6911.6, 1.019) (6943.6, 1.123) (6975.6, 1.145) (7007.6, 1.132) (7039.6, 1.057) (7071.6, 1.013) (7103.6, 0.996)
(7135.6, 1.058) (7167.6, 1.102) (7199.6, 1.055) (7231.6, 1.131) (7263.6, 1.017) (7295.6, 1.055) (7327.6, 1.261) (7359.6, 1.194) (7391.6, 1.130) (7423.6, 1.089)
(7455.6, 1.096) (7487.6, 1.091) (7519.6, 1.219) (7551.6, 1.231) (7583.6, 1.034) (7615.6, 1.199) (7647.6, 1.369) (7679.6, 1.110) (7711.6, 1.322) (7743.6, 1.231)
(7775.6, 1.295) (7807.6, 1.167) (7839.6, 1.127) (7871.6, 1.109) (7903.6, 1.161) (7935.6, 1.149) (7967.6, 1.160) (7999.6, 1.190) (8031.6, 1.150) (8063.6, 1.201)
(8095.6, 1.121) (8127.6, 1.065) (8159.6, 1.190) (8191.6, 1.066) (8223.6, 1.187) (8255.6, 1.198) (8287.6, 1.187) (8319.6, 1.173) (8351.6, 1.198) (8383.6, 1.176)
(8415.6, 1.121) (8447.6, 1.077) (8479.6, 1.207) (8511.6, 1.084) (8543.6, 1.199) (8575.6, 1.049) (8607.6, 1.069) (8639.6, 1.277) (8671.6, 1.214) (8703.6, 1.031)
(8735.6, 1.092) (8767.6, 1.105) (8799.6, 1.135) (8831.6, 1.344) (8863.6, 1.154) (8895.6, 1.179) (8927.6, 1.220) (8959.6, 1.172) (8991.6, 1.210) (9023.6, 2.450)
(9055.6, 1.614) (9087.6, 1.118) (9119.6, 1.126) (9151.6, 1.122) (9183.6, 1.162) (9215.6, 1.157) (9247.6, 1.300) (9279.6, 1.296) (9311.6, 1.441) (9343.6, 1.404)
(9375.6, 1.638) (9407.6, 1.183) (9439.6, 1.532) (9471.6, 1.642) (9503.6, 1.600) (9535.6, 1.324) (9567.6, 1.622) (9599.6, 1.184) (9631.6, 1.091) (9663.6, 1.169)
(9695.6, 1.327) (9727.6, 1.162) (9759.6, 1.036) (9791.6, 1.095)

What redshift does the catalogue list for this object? 0.38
